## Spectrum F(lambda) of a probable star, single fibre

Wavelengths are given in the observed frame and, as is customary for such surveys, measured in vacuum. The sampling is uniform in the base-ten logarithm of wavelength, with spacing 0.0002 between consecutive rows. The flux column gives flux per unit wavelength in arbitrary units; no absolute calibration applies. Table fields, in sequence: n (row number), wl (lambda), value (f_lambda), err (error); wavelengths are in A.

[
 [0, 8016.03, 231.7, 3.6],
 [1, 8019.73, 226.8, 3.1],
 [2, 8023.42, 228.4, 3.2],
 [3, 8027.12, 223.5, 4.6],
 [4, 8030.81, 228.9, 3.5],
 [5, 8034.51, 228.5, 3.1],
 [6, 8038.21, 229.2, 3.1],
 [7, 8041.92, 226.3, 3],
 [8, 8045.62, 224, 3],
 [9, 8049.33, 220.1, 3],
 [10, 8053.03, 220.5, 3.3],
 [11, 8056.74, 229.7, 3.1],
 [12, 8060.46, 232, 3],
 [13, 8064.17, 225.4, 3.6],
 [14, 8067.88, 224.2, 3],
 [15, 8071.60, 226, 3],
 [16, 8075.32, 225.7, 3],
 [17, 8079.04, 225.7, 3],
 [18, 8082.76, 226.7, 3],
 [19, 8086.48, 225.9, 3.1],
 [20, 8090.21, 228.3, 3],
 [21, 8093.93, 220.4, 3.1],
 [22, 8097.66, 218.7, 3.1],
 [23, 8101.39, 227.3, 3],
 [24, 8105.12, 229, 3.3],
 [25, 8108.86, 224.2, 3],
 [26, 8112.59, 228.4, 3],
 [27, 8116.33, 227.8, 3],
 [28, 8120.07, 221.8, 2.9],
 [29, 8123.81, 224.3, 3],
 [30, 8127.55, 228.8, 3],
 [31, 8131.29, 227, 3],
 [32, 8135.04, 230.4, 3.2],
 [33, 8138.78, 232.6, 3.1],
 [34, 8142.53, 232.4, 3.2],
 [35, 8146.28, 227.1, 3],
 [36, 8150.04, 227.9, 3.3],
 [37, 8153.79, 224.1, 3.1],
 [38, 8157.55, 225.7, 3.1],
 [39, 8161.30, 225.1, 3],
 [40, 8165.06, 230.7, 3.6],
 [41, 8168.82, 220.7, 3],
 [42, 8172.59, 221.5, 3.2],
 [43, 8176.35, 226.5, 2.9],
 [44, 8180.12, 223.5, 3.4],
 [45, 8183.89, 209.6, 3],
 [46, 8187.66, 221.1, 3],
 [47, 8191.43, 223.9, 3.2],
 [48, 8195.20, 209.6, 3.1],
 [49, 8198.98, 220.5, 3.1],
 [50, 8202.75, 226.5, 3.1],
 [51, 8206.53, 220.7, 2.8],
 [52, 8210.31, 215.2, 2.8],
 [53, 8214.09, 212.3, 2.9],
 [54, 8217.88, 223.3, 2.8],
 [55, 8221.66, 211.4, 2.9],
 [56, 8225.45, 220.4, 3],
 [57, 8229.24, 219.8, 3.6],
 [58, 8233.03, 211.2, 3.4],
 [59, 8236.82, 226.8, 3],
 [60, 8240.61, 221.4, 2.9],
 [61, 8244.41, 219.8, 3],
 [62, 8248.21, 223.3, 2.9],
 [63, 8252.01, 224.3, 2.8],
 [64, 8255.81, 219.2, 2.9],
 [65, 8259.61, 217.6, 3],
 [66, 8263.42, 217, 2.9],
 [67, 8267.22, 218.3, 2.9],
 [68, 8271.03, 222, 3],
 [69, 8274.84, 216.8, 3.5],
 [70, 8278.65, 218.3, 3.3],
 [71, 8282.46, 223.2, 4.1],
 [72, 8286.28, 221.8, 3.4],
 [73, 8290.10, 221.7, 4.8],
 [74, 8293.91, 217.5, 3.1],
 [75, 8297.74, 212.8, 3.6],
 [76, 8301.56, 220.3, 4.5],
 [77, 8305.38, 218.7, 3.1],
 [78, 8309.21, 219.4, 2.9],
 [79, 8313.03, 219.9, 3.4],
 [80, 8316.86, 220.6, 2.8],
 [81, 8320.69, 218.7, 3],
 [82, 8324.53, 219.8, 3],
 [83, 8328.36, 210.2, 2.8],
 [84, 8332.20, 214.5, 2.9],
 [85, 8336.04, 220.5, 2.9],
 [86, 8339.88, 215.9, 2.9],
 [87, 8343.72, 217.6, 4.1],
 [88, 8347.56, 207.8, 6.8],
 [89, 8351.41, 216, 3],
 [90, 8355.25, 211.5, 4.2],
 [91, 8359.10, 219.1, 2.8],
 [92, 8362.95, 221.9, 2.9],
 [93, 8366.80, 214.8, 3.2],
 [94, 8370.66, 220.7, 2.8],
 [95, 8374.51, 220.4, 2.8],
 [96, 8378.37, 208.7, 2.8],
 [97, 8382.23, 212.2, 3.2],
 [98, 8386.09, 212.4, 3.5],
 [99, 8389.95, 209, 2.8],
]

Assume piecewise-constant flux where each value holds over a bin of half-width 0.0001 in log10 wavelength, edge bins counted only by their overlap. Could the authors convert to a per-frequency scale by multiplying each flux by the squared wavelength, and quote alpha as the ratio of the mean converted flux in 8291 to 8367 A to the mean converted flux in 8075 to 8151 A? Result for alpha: 1.01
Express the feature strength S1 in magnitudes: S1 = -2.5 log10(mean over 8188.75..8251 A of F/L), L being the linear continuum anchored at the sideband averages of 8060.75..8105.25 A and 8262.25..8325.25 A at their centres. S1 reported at 0.011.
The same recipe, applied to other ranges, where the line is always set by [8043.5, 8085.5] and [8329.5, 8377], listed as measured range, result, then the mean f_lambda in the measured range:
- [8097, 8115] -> -0.01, 226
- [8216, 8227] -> 0.01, 218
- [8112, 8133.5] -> -0.01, 226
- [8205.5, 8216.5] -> 0.02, 216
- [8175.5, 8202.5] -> 0.01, 219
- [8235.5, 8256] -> -0.01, 223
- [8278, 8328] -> -0.01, 219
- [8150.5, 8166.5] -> -0.02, 227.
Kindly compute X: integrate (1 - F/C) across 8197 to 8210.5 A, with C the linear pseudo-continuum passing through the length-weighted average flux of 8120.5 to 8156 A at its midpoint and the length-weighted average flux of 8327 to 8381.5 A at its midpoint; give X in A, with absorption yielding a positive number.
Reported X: 0.2 A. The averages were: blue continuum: 228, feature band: 221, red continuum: 216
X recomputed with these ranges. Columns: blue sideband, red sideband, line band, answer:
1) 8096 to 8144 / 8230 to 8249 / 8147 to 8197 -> 0.4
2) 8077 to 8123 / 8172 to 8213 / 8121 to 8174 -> -1.1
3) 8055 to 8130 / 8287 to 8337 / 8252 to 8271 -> 0.1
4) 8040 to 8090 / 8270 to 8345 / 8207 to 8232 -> 0.5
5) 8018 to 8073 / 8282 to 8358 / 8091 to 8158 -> -0.9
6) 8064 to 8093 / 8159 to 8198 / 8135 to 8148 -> -0.5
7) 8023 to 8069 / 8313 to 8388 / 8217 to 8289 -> -0.2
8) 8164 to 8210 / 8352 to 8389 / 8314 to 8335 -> 0.0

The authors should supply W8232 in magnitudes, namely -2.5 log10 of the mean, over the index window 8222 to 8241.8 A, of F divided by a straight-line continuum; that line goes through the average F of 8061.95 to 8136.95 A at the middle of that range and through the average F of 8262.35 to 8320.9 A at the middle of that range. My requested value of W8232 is 0.01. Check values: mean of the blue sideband 226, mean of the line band 219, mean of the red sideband 219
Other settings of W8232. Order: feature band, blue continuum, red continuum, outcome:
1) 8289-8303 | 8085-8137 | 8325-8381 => 0.002 mag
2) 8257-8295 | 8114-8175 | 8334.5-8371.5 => 0.004 mag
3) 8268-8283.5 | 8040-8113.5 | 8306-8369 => -0.005 mag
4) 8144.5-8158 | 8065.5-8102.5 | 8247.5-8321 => -0.015 mag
